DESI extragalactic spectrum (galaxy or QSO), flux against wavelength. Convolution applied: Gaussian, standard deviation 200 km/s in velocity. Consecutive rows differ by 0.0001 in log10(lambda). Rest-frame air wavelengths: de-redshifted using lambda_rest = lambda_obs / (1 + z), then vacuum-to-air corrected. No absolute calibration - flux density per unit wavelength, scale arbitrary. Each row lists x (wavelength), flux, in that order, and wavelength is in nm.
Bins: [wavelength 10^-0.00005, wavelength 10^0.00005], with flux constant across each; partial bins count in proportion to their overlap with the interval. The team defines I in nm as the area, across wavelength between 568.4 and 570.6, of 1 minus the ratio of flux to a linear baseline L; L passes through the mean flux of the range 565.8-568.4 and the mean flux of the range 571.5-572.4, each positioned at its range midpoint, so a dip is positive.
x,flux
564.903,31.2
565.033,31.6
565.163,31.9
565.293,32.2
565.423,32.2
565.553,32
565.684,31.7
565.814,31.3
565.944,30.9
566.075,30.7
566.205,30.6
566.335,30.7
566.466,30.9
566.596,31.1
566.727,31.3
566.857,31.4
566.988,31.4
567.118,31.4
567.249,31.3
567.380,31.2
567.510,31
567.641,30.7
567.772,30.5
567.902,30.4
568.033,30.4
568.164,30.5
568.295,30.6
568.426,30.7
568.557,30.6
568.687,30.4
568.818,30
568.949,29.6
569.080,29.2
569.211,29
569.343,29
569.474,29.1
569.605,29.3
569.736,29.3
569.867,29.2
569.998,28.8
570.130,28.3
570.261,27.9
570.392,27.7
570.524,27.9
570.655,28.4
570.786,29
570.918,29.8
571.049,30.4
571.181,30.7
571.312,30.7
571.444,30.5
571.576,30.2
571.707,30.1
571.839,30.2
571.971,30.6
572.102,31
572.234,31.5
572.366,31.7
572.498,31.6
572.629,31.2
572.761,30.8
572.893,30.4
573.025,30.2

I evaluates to 0.12 nm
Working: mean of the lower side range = 30.9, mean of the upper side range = 30.7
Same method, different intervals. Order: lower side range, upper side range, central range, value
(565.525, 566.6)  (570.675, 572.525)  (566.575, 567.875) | -0.01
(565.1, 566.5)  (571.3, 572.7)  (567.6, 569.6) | 0.07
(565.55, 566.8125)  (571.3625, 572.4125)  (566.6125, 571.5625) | 0.15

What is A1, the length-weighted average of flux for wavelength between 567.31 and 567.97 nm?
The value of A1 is 30.8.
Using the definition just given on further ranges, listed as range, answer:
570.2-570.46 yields 27.8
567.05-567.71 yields 31.1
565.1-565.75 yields 32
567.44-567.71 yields 30.9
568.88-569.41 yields 29.2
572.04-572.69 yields 31.4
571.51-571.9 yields 30.2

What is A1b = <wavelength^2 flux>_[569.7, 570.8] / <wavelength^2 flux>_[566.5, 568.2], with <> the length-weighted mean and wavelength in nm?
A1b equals 0.9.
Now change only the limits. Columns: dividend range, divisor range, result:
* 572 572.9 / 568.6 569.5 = 1.07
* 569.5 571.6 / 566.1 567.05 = 0.95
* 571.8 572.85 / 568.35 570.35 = 1.07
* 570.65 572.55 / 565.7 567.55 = 1.00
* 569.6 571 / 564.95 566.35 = 0.93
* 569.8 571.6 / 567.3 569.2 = 0.97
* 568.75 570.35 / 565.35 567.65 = 0.94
